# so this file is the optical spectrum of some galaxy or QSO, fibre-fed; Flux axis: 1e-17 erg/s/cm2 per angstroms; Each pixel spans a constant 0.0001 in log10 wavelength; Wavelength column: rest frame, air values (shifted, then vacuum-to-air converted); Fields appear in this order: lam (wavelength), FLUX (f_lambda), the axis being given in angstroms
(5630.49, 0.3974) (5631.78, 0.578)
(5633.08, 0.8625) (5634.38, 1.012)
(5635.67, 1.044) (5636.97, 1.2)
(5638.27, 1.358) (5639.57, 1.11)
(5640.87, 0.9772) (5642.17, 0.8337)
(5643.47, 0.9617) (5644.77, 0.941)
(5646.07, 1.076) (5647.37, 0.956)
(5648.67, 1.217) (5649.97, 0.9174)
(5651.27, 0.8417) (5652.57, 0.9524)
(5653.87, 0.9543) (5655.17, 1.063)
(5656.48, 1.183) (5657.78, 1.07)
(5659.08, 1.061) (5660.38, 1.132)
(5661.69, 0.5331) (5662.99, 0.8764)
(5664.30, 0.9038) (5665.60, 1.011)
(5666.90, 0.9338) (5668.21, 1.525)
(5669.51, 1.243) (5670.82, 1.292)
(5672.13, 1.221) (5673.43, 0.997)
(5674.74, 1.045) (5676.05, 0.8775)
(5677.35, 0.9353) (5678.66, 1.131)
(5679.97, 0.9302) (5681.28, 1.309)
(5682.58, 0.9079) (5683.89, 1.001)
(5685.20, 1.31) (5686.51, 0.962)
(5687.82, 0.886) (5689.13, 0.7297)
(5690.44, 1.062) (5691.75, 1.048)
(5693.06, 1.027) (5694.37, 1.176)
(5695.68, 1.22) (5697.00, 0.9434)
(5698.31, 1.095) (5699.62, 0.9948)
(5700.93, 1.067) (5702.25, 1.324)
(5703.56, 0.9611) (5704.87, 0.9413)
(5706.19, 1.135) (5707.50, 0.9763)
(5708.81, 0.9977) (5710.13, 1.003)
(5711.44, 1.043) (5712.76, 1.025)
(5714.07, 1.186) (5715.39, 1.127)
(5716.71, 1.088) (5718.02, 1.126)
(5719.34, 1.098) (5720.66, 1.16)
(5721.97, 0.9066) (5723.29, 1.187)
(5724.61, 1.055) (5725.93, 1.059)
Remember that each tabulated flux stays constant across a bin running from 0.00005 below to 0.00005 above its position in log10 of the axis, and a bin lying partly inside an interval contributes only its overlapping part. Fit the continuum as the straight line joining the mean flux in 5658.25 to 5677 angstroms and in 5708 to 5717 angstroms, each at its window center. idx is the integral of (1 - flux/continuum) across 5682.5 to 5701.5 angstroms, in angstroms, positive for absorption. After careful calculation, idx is 0.4 angstroms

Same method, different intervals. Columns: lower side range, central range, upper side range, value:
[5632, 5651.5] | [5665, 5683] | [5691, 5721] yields -0.95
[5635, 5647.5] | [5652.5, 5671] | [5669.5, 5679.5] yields 0.39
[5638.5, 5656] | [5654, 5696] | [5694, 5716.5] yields -0.68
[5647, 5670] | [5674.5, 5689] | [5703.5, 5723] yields 0.29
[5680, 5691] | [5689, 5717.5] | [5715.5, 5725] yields -0.14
